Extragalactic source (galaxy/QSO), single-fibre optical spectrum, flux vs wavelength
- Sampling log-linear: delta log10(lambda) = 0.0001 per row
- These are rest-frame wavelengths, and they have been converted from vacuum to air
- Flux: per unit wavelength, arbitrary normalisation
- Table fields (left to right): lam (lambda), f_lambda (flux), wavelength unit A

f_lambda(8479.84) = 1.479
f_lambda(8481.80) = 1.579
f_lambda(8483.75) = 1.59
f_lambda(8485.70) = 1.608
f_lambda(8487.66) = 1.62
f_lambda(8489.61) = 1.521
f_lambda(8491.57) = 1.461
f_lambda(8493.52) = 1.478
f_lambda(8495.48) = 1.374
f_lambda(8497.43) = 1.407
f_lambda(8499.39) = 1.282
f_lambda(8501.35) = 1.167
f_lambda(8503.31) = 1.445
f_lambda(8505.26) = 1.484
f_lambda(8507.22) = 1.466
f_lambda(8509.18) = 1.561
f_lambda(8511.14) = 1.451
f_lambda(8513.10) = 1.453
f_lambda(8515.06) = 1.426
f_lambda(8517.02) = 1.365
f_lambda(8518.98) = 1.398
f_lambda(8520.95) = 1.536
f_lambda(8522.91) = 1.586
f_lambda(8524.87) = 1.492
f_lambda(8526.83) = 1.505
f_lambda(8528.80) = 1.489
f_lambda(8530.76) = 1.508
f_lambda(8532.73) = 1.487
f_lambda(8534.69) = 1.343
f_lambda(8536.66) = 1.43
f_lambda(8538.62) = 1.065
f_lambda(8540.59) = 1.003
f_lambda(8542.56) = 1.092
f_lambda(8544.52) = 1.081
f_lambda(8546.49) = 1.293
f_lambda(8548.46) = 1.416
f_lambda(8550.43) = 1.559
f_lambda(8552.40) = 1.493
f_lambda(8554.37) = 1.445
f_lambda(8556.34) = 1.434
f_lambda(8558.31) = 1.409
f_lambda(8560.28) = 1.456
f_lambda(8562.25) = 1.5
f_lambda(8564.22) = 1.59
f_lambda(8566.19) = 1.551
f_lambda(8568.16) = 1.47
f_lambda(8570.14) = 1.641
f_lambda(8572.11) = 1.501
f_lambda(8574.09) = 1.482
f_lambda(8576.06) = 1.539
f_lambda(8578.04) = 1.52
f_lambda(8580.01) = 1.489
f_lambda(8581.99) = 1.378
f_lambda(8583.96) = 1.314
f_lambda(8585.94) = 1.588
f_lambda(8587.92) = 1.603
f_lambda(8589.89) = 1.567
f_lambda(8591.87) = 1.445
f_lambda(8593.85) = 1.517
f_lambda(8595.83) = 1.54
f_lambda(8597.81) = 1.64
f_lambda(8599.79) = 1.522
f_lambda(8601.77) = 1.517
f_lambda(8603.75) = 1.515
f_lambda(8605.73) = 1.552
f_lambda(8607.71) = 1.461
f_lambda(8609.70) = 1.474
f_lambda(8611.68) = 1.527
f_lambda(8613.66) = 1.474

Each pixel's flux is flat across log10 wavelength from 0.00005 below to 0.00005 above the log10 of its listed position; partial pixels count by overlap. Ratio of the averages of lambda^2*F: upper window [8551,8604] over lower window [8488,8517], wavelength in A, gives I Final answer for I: 1.07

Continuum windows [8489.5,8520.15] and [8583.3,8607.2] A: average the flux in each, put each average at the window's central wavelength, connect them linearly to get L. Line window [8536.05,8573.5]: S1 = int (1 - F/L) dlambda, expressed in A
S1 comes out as 2.25 A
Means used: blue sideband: 1.42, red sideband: 1.53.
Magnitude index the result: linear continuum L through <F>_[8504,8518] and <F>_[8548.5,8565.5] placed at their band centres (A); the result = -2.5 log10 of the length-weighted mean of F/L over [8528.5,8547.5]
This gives 0.16 mag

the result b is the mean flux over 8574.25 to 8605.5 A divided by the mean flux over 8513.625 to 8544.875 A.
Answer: 1.10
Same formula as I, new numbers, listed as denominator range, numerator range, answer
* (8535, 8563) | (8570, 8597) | 1.14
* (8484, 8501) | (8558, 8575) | 1.05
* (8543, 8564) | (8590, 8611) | 1.09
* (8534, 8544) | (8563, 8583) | 1.30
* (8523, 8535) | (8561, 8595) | 1.03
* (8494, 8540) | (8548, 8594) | 1.07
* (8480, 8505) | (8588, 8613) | 1.07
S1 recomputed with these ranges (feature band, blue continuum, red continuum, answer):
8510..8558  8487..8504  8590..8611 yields 2.0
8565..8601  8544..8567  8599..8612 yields -0.9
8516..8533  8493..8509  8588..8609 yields -0.7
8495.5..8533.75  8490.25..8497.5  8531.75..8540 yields -2.0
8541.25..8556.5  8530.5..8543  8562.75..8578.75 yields 0.3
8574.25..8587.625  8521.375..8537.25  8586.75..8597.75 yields 0.5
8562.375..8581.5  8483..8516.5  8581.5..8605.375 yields -0.3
